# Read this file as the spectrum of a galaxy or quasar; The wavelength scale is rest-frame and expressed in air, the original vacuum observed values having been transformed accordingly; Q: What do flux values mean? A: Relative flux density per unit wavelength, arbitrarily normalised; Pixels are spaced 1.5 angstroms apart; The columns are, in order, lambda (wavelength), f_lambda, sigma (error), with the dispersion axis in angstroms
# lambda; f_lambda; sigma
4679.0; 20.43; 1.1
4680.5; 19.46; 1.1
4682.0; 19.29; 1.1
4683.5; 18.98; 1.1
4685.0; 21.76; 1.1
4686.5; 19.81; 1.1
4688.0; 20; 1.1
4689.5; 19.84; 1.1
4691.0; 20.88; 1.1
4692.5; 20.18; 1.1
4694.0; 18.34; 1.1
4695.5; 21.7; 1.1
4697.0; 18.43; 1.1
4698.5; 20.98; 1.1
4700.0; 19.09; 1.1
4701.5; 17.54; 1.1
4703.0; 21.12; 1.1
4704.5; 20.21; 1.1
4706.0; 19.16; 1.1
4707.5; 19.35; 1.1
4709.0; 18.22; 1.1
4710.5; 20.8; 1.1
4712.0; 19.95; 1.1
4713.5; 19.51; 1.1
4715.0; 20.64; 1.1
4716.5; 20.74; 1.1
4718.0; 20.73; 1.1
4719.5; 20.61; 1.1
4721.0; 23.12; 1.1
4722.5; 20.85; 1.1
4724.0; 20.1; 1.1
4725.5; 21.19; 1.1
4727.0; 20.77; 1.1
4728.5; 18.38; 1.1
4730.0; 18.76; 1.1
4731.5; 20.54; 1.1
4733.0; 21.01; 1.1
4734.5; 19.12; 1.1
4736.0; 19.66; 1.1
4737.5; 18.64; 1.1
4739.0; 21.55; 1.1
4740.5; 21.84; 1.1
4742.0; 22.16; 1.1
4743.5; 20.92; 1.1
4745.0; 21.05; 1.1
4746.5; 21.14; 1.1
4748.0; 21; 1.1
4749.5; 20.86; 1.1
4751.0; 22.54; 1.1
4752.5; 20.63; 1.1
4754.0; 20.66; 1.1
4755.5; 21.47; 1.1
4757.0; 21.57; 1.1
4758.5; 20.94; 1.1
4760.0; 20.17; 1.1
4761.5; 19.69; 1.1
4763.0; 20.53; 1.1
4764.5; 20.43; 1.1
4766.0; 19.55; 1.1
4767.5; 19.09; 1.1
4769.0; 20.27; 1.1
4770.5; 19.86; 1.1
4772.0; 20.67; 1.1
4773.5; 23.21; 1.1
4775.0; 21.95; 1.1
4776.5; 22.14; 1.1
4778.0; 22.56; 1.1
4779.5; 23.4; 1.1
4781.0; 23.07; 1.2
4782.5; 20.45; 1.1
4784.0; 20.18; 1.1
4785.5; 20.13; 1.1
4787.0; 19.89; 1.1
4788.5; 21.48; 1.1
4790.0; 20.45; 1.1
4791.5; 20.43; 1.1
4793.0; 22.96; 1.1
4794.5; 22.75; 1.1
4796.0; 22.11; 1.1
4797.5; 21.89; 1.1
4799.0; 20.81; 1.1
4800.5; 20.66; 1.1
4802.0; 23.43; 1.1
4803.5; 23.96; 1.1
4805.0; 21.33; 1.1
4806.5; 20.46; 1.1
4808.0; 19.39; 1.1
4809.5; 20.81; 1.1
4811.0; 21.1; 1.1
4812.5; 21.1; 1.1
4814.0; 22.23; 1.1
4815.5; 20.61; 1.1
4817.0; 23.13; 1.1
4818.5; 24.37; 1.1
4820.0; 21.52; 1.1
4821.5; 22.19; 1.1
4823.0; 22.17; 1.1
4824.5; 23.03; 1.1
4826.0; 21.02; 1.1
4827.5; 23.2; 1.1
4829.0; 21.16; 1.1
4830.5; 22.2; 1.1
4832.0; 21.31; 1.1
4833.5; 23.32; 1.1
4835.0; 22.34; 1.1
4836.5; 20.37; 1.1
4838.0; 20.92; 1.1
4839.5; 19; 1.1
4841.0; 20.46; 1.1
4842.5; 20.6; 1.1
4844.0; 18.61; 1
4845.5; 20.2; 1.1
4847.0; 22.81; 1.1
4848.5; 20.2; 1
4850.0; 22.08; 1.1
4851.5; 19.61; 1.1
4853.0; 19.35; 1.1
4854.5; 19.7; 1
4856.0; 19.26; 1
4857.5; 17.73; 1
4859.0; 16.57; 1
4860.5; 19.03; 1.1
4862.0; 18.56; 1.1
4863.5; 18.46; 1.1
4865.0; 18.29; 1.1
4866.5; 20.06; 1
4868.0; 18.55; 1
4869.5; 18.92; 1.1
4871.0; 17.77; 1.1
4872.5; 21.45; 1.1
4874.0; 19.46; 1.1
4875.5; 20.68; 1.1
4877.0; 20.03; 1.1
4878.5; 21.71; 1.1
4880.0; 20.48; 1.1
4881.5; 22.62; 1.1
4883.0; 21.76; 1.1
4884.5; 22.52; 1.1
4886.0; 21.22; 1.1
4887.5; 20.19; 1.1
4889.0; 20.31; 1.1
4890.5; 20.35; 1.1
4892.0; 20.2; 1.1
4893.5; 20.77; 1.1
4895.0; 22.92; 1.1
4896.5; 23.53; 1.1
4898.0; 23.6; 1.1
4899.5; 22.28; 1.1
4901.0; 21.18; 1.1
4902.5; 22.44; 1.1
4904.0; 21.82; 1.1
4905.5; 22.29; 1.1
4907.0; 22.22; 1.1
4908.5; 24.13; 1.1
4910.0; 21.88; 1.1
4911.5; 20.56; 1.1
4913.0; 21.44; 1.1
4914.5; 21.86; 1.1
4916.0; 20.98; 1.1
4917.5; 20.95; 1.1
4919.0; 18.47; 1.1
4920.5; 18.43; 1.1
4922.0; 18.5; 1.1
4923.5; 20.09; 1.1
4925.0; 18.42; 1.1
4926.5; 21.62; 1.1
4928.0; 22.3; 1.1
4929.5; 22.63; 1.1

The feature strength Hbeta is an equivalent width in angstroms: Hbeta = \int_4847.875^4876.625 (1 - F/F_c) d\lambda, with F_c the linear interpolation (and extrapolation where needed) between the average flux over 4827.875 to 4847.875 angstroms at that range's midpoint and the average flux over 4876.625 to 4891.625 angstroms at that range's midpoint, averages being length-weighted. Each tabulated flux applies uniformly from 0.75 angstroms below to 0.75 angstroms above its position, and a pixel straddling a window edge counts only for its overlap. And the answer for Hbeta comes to 2.5 angstroms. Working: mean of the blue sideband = 21.1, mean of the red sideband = 21.1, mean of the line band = 19.3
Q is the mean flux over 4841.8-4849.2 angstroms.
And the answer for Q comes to 20.5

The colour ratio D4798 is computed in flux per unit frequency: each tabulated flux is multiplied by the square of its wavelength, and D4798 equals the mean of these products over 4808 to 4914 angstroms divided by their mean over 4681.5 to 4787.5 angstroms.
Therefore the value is 1.1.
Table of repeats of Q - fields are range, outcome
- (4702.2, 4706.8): 20.1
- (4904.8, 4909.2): 22.9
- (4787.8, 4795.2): 21.6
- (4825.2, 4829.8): 21.8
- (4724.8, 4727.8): 20.9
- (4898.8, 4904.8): 21.9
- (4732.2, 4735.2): 20.1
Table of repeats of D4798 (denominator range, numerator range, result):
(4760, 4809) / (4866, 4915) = 1.05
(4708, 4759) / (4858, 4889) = 1.02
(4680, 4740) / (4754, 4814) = 1.09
